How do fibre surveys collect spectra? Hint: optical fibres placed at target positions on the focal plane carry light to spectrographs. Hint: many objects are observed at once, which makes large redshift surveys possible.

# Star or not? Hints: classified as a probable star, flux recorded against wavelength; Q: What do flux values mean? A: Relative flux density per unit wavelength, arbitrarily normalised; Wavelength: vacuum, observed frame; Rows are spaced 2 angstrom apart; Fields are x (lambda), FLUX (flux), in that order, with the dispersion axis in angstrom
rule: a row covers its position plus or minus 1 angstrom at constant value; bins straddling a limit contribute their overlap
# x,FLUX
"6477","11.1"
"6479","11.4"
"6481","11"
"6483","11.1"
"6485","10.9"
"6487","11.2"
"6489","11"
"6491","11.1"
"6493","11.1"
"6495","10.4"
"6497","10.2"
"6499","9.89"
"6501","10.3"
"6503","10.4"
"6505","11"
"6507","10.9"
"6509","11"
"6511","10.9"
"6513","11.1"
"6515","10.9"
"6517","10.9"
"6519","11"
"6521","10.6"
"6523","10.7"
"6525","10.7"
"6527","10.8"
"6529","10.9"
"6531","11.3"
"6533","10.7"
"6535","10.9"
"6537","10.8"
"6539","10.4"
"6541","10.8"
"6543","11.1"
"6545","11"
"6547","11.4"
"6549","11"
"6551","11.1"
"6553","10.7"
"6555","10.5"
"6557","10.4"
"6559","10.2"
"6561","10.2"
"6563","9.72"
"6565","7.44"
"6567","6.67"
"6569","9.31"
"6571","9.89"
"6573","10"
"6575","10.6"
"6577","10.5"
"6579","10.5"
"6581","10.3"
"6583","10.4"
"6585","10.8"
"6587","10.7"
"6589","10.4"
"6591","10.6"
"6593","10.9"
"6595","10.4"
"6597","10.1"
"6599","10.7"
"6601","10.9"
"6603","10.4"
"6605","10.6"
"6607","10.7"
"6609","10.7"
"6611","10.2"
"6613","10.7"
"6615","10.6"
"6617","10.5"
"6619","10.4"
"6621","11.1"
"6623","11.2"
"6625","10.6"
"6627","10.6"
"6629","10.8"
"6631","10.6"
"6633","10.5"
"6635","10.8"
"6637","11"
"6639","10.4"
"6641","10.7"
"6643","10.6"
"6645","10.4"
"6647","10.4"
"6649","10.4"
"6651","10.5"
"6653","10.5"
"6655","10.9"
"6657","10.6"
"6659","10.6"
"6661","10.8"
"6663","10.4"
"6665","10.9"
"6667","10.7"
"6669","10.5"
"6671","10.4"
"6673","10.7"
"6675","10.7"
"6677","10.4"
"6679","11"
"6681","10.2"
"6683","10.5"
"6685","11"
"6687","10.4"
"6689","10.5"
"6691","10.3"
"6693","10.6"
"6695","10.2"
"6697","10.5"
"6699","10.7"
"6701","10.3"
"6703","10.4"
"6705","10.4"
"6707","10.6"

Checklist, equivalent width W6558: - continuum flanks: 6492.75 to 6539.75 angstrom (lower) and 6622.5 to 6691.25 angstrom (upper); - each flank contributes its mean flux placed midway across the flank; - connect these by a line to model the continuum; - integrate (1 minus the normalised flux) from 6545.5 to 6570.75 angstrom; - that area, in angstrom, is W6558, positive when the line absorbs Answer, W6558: 1.9 angstrom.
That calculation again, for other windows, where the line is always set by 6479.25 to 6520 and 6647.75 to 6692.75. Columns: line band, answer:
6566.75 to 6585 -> 1.3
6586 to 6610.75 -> 0.2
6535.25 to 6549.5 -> -0.2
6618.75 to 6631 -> -0.2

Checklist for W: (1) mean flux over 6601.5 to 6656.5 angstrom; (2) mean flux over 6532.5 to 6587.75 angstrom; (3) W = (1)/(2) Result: 1.0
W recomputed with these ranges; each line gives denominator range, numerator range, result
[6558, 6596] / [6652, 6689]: 1.06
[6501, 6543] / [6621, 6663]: 0.98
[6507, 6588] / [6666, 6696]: 1.01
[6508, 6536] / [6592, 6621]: 0.97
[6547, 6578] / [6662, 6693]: 1.06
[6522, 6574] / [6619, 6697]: 1.03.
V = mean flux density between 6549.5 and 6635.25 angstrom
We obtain 10.3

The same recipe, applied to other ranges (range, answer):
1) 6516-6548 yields 10.9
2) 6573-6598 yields 10.5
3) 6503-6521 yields 10.9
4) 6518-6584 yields 10.4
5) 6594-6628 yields 10.6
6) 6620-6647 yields 10.7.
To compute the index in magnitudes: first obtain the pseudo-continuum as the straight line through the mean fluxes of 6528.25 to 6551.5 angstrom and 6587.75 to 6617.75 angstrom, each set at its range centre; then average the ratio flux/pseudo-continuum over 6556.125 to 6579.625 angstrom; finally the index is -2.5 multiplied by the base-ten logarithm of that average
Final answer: 0.13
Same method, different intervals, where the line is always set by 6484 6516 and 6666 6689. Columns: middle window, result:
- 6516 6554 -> -0.02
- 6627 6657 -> 0.00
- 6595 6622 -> 0.01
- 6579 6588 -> 0.01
